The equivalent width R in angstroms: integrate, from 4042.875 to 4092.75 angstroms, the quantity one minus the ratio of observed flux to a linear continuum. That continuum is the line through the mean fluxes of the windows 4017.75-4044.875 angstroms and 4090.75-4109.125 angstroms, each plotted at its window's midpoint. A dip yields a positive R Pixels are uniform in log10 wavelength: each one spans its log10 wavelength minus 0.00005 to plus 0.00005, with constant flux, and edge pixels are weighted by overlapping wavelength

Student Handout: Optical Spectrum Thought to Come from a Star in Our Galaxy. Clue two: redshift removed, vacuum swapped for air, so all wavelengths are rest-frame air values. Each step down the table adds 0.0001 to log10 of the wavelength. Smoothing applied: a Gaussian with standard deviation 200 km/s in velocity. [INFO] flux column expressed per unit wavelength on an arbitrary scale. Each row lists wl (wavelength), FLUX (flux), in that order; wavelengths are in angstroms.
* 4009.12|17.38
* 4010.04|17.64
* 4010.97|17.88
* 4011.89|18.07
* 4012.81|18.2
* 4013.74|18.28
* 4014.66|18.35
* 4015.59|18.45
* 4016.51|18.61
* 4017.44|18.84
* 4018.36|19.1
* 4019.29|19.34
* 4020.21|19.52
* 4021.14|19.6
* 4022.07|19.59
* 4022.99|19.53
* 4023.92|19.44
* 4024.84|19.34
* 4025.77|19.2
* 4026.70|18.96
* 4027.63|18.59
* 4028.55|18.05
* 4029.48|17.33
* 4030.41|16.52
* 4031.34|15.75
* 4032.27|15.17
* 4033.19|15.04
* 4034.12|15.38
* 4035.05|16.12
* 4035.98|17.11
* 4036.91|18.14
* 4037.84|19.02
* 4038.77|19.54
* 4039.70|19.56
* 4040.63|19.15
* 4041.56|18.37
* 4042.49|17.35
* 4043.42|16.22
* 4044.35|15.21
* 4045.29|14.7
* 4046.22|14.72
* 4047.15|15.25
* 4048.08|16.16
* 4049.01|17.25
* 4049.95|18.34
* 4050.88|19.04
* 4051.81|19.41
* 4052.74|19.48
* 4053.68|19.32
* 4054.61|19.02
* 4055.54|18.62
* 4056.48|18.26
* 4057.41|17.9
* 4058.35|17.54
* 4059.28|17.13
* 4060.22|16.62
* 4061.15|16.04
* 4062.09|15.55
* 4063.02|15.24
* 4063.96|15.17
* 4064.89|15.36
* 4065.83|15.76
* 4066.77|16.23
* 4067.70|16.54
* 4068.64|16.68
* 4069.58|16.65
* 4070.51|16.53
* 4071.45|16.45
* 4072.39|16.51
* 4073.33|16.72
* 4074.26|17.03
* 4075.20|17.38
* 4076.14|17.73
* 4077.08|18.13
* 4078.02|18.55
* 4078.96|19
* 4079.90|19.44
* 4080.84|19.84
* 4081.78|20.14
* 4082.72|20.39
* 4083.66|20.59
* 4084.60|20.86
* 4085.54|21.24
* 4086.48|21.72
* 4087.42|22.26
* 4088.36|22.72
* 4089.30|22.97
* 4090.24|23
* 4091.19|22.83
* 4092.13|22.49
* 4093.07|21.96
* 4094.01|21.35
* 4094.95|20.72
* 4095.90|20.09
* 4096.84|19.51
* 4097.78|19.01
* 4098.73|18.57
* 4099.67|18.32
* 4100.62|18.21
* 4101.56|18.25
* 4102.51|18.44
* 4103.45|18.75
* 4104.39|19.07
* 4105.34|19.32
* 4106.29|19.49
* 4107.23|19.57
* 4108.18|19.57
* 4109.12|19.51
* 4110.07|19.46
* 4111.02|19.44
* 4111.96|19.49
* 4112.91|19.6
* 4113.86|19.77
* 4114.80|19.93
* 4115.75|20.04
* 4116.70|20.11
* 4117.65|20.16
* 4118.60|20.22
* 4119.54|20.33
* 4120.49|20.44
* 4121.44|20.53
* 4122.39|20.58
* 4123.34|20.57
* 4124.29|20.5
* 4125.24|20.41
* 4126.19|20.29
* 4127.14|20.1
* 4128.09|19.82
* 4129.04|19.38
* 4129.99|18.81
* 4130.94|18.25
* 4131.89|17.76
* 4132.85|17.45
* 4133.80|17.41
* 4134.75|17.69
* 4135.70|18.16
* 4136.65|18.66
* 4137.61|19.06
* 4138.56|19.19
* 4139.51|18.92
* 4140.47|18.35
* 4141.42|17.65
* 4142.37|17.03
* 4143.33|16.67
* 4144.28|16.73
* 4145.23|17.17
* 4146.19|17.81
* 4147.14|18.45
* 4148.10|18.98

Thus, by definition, 2.0 angstroms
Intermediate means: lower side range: 18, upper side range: 19.8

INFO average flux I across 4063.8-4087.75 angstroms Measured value 18.2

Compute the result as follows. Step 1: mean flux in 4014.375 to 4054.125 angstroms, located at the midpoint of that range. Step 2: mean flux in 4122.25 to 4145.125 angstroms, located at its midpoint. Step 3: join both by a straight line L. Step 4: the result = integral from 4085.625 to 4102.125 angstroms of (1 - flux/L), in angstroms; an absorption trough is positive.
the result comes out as -2.2 angstroms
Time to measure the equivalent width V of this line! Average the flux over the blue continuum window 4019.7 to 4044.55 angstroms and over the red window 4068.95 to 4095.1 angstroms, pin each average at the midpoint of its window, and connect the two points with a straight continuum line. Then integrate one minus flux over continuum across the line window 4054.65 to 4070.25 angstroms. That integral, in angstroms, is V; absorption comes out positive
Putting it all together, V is 2.0 angstroms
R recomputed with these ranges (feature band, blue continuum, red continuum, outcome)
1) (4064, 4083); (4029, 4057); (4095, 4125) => 0.94 angstroms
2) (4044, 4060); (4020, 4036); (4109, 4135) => 0.66 angstroms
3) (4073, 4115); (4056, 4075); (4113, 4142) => -4.83 angstroms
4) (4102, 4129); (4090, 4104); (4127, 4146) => -0.96 angstroms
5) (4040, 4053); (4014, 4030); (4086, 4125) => 1.43 angstroms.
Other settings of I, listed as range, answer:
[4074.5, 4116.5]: 20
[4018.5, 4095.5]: 18.3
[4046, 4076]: 17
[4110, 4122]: 20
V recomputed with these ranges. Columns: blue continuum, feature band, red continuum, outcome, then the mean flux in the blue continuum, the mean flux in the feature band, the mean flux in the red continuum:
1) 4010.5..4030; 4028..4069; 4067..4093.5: 4.4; 18.8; 17.1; 19.5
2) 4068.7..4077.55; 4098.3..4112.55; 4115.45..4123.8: 0.2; 17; 19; 20.3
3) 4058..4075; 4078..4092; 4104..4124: -2.7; 16.3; 21.2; 19.9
